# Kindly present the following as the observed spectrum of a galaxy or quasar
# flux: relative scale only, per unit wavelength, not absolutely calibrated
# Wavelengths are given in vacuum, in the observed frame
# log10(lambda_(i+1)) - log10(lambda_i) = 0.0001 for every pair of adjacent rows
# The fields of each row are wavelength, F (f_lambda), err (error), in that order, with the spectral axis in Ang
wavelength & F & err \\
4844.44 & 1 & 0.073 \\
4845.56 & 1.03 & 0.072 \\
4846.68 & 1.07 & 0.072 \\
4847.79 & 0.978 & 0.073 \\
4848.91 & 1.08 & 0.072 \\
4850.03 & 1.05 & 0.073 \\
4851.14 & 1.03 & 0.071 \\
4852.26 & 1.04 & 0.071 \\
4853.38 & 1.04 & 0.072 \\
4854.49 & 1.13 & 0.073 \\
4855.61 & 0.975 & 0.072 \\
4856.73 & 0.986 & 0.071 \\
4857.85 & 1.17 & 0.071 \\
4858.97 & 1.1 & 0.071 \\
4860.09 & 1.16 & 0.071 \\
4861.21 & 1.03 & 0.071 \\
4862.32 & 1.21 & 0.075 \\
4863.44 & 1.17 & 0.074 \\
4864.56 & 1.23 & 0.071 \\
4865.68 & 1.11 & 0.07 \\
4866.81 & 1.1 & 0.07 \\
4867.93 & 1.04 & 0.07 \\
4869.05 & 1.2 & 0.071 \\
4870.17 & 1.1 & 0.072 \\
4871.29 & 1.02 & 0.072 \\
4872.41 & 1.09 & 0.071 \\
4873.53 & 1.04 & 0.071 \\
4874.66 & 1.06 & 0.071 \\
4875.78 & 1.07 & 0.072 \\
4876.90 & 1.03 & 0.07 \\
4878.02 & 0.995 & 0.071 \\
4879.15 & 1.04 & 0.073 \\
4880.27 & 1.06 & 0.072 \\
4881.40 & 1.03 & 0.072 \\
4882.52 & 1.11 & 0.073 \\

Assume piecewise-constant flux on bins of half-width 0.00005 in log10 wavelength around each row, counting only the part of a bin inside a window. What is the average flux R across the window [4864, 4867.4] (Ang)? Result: 1.14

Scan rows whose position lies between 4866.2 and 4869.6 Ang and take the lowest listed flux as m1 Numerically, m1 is 1.04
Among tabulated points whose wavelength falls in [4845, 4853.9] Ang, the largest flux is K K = 1.08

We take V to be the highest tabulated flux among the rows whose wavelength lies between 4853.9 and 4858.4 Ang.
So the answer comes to 1.17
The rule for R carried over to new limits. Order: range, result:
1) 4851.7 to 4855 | 1.07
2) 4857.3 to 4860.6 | 1.14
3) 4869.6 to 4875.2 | 1.06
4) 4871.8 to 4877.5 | 1.06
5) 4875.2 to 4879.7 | 1.03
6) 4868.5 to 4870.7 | 1.15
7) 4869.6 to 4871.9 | 1.06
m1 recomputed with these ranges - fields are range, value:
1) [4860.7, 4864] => 1.03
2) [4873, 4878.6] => 0.995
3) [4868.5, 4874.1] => 1.02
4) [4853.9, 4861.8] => 0.975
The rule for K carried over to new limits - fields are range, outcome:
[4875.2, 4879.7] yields 1.07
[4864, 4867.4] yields 1.23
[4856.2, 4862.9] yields 1.21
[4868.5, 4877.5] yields 1.2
